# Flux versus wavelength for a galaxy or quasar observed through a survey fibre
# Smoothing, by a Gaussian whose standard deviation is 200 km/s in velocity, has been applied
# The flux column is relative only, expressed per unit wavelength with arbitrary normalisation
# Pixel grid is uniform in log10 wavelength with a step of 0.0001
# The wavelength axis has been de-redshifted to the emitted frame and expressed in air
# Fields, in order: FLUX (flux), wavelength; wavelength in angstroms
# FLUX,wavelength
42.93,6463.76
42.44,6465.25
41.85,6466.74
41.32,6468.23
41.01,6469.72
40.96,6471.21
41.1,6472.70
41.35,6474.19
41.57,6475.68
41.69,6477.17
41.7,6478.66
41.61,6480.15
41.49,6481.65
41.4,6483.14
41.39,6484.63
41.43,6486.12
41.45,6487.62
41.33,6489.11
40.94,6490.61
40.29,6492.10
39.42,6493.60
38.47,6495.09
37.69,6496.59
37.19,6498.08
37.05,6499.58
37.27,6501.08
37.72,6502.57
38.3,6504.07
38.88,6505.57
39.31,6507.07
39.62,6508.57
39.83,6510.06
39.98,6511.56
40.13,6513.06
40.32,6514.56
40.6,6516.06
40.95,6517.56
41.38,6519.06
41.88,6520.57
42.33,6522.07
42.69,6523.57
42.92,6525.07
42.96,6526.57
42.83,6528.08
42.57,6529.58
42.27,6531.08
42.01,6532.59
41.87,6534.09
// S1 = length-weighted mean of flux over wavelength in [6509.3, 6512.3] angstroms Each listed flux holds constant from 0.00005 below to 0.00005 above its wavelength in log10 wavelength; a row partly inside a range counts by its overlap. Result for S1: 40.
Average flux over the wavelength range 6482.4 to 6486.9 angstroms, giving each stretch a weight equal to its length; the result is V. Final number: 41.4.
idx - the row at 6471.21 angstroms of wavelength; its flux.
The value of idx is 40.96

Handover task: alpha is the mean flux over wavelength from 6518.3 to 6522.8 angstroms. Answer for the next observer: 41.8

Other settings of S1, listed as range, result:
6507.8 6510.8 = 39.8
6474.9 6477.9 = 41.7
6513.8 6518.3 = 40.6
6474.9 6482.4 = 41.6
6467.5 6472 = 41.1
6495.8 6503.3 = 37.4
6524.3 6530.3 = 42.8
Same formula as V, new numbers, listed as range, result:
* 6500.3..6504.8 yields 37.8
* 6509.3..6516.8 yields 40.2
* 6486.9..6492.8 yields 41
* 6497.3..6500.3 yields 37.2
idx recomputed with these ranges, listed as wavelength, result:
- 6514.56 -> 40.32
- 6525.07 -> 42.92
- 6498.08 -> 37.19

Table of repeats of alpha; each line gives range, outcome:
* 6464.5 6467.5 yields 42.1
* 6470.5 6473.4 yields 41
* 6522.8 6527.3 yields 42.9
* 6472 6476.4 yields 41.4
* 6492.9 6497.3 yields 38.5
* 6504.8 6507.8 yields 39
